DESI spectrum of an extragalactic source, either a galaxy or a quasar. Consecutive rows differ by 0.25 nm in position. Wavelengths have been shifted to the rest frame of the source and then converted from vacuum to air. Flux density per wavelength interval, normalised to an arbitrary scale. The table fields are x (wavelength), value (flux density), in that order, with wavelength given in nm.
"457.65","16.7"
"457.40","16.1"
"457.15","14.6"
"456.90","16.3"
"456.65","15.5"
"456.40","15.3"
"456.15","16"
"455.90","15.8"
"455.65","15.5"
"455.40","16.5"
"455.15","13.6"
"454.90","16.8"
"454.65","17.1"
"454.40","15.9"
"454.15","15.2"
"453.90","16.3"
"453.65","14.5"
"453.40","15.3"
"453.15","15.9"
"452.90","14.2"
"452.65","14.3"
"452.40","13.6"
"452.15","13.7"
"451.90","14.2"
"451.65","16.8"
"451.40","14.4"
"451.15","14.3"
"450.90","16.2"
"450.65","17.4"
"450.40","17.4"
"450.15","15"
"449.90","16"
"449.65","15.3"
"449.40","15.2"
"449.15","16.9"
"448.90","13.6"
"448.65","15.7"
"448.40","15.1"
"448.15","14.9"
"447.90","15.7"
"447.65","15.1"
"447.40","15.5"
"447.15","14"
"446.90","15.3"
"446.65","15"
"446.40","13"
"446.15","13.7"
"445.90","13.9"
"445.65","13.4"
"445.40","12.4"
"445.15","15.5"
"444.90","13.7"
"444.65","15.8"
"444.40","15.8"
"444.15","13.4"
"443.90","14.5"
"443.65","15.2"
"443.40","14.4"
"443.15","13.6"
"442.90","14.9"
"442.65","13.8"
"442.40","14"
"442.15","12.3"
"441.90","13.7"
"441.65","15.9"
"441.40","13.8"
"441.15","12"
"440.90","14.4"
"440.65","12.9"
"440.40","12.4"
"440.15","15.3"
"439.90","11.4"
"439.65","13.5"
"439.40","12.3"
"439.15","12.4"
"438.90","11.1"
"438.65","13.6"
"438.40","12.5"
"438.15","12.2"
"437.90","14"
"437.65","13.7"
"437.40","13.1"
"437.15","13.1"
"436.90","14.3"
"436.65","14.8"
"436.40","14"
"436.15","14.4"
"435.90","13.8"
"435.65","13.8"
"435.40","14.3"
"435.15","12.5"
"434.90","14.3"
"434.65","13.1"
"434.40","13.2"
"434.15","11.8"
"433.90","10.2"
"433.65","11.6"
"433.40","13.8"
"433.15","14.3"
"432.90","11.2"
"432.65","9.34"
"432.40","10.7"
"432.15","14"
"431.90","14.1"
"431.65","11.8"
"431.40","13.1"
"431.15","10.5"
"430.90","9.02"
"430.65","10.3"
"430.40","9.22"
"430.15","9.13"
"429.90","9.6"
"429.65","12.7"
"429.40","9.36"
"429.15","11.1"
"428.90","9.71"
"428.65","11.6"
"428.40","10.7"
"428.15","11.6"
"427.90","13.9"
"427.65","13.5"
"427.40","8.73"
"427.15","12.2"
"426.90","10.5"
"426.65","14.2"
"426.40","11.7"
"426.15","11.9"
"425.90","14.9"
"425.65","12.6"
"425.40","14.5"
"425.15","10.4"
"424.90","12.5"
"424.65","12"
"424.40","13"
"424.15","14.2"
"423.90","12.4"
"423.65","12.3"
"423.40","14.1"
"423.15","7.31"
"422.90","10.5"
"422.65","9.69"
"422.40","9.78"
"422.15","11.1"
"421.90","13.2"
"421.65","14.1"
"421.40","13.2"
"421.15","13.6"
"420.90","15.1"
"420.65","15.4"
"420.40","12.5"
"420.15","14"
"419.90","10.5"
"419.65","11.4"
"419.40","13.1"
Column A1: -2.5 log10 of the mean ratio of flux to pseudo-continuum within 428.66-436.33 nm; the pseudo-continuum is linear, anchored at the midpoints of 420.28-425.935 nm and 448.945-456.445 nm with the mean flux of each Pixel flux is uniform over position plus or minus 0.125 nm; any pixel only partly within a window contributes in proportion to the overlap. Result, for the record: 0.14 mag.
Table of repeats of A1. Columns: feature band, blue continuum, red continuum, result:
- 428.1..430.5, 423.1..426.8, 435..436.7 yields 0.248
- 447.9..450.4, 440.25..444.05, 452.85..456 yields -0.040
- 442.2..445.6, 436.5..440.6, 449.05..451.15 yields 0.012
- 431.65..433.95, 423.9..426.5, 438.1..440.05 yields 0.034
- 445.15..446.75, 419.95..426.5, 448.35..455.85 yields 0.083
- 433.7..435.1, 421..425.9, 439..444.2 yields 0.050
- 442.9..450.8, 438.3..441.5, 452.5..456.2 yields -0.055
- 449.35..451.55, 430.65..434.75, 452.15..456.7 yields -0.071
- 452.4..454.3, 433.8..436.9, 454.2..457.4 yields 0.032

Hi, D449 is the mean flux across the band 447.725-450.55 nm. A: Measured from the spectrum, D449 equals 15.5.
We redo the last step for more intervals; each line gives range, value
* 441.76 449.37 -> 14.5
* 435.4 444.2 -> 13.6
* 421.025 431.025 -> 11.7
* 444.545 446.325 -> 14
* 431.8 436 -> 12.7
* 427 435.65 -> 11.7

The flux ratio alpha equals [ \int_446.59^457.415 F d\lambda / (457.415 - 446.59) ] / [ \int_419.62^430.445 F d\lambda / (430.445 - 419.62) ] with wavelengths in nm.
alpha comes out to 1.3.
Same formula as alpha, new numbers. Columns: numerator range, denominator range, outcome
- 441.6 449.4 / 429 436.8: 1.20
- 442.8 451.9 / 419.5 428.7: 1.21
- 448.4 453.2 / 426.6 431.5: 1.39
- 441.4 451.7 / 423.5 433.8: 1.25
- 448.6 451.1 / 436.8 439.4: 1.22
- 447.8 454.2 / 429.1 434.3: 1.35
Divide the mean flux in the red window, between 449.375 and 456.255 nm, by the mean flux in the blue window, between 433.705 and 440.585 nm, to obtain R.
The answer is 1.2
